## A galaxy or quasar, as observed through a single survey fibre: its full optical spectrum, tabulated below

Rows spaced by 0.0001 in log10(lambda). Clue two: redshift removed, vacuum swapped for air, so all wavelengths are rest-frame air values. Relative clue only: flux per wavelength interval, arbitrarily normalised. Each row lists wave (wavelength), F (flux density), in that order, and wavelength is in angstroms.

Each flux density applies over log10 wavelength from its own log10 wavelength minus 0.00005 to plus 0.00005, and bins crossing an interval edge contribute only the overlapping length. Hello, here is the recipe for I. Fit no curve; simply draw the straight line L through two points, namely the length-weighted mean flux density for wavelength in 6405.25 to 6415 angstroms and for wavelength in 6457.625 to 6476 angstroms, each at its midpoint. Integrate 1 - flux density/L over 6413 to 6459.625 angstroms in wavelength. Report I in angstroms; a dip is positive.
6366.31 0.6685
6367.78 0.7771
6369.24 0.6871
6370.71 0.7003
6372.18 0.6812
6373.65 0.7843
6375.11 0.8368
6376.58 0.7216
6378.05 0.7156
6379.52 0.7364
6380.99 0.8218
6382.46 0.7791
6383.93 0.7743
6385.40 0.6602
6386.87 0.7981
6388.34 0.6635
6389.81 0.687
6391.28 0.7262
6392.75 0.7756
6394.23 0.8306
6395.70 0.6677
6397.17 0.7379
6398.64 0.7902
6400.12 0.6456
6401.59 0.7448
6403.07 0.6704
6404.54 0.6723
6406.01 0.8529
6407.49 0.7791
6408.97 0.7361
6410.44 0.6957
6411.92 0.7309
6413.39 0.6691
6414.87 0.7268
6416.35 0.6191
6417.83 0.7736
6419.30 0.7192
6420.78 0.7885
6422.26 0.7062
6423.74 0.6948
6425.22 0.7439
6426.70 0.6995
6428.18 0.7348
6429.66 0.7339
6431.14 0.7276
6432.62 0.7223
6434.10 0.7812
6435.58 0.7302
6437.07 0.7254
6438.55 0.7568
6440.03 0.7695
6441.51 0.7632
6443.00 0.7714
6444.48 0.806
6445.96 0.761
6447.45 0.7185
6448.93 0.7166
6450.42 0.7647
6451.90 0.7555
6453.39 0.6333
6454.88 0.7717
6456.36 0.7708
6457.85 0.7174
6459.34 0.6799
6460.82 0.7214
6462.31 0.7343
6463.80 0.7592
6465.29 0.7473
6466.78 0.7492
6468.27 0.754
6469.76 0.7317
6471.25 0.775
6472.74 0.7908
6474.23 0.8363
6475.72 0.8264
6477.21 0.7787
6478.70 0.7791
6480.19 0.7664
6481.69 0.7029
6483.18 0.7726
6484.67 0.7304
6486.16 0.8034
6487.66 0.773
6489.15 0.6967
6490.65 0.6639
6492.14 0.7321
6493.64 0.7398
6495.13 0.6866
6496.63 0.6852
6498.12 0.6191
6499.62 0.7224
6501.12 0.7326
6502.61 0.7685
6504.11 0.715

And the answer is 0.9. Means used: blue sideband 0.742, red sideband 0.755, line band 0.734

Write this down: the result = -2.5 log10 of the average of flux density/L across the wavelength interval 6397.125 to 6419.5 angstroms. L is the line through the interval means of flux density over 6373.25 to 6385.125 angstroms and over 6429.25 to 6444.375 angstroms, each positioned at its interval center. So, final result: 0.05 mag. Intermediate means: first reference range 0.767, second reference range 0.751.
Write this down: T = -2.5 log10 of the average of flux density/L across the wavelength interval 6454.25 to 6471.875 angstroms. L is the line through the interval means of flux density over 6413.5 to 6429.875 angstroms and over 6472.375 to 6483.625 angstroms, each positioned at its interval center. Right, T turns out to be 0.03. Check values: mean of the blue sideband 0.719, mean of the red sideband 0.782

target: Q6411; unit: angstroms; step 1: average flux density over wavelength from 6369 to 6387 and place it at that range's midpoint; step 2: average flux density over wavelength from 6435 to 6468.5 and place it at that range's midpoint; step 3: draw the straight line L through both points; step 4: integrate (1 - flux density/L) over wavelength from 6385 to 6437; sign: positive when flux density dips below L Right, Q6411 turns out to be 1.2 angstroms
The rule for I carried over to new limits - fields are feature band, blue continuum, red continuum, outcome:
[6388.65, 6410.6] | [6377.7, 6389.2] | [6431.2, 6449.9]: 0.4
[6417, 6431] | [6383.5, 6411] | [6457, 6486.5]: 0.2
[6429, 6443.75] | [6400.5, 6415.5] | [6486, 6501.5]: -0.6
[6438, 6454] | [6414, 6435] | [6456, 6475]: -0.2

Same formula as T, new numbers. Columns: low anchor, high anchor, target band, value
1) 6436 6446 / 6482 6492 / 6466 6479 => -0.05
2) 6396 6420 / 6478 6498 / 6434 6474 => -0.03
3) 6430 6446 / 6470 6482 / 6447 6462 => 0.06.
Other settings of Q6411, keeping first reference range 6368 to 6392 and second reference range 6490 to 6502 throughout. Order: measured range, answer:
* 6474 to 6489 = -1.4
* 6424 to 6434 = -0.1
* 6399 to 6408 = 0.0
